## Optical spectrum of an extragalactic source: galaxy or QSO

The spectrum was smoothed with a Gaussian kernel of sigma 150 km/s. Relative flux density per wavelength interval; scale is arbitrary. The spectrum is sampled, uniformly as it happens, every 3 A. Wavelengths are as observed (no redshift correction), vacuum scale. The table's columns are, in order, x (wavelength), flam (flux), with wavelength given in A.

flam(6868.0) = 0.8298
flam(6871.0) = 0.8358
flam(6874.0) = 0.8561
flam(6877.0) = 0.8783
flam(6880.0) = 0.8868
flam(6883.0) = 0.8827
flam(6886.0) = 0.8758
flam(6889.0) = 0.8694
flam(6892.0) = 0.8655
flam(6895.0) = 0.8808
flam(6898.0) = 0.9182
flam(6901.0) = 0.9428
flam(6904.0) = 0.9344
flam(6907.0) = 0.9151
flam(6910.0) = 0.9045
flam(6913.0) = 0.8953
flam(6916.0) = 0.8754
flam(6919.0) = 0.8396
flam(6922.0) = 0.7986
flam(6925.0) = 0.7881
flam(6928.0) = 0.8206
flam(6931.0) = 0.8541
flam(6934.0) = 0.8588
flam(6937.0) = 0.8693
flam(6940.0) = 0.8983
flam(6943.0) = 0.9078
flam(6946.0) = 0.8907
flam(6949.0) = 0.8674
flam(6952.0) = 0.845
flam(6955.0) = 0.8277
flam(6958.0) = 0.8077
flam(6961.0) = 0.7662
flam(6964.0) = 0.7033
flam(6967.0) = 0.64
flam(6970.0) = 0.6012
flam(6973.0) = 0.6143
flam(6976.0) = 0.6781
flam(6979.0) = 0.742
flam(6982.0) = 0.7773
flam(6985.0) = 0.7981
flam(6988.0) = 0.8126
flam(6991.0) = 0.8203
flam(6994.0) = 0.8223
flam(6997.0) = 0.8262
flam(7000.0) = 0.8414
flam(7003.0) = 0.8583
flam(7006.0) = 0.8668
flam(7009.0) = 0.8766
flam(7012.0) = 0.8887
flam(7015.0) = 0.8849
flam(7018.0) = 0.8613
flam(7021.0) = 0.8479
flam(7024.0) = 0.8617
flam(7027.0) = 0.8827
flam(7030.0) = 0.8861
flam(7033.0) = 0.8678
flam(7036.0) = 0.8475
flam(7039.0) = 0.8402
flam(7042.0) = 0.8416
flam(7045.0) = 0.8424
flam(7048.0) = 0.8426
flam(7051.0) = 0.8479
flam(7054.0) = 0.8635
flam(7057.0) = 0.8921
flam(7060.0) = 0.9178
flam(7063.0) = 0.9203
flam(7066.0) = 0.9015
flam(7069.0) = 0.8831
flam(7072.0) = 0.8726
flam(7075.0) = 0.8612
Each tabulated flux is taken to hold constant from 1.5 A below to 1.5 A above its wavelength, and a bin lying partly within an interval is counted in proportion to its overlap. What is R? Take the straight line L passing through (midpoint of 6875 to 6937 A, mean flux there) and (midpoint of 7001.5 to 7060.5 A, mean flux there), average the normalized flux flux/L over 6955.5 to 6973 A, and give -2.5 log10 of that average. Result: 0.23 mag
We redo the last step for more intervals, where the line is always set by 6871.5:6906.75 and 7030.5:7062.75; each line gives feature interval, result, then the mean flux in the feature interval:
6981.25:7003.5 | 0.068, 0.819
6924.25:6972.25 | 0.095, 0.806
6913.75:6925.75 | 0.066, 0.832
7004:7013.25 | -0.008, 0.876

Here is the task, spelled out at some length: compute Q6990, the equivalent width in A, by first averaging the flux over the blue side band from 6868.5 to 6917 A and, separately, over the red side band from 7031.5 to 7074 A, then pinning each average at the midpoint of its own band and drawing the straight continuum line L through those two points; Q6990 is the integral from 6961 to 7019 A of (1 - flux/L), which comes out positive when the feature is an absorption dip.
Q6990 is 6.1 A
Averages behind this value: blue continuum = 0.887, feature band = 0.784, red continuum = 0.87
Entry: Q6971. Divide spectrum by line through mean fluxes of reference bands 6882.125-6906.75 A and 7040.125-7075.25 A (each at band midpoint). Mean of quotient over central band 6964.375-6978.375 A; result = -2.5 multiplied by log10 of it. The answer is 0.34 mag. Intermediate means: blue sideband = 0.898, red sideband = 0.874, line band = 0.646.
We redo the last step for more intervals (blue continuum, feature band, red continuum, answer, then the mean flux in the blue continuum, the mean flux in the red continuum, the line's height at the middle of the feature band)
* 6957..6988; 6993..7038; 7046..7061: -0.084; 0.716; 0.87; 0.798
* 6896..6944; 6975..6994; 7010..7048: 0.119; 0.876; 0.862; 0.868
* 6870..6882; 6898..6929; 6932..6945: 0.002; 0.866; 0.883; 0.876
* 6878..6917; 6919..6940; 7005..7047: 0.064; 0.896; 0.864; 0.888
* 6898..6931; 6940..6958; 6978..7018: -0.011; 0.873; 0.834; 0.857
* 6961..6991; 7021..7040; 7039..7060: -0.055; 0.716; 0.858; 0.822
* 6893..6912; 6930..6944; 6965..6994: -0.061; 0.914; 0.725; 0.83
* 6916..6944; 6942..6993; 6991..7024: 0.110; 0.849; 0.856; 0.852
